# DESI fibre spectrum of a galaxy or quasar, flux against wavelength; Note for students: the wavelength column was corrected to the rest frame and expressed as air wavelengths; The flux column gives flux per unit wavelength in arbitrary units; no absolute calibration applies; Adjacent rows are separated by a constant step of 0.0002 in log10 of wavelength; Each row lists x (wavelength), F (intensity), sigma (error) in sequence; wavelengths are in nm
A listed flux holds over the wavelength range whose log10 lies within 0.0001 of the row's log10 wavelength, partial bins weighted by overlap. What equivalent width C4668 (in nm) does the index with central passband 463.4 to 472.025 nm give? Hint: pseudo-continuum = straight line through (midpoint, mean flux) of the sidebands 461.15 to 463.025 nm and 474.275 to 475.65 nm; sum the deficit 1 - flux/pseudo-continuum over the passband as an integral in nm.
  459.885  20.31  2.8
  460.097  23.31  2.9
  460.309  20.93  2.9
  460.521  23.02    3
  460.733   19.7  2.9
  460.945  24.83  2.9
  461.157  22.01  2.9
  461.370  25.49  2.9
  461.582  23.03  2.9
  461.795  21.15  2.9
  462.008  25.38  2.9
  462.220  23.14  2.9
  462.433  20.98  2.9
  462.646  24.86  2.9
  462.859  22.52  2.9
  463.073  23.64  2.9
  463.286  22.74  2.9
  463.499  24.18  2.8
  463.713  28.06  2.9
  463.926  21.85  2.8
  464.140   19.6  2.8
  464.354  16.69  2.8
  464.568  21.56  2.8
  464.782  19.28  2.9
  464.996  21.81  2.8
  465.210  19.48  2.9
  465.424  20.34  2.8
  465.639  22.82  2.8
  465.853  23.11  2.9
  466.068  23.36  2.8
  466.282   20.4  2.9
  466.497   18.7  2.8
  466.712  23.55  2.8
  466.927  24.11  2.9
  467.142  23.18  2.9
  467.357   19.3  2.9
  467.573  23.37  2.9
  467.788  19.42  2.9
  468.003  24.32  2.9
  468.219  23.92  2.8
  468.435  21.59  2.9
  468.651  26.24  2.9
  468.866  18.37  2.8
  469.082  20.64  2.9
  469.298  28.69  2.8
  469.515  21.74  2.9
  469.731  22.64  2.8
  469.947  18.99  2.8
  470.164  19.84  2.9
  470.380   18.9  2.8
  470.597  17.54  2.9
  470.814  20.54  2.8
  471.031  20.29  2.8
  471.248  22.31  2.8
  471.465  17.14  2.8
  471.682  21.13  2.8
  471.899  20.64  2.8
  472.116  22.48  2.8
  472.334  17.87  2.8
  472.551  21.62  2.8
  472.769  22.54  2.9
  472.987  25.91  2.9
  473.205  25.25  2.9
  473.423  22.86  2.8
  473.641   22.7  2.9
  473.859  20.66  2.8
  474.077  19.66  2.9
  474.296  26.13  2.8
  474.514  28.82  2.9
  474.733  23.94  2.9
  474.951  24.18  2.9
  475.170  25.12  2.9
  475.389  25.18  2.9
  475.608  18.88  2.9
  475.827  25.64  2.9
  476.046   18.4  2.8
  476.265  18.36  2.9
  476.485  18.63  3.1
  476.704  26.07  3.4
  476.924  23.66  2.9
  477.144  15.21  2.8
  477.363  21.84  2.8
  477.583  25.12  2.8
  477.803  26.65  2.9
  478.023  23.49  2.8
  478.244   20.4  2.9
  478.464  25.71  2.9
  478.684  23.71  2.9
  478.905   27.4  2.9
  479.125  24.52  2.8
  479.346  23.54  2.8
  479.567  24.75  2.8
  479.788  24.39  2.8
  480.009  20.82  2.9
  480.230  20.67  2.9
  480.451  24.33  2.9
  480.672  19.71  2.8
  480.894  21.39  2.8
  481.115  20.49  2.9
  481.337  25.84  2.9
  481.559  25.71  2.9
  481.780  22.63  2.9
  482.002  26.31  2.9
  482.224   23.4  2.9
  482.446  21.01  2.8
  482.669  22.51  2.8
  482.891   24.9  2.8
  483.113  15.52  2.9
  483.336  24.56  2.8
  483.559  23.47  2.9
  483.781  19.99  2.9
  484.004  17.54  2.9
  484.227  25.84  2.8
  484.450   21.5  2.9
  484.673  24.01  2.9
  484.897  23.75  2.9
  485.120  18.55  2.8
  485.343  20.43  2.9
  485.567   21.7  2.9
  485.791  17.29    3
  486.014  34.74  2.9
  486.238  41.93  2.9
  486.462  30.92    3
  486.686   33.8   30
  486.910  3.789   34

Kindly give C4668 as 0.87 nm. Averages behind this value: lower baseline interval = 23.2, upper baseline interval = 24.8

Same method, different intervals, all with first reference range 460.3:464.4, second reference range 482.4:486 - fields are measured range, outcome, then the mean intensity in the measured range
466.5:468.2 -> 0.021 nm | 22.3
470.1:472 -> 0.220 nm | 19.8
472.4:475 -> -0.152 nm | 23.6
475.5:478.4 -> 0.044 nm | 21.8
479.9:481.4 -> 0.012 nm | 21.8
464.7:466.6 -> 0.134 nm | 21.1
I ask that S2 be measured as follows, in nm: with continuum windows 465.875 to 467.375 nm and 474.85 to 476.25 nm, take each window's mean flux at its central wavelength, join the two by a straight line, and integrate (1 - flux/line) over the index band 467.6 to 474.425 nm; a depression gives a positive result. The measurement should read 0.17 nm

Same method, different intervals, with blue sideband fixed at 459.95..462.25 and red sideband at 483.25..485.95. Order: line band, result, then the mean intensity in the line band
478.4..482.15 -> -0.28 nm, 23.6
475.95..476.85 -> 0.07 nm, 20.5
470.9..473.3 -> 0.09 nm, 21.5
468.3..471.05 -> 0.14 nm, 21.3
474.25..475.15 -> -0.14 nm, 25.7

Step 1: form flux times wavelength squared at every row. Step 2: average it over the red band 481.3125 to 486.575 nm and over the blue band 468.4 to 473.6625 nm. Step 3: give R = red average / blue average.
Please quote 1.17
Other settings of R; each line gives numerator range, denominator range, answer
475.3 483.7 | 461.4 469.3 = 1.09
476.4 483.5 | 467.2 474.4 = 1.10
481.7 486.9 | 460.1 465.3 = 1.17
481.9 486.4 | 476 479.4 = 1.06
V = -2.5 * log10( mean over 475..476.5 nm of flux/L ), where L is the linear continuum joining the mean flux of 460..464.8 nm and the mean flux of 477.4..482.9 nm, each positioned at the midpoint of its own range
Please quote 0.075 mag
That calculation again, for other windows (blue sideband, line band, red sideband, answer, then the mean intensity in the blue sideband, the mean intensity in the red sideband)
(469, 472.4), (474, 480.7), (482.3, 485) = -0.08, 20.7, 22.1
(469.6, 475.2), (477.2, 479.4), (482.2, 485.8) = -0.11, 21.9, 21.6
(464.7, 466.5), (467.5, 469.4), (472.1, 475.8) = -0.05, 21.2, 23.2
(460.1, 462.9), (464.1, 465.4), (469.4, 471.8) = 0.11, 22.9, 20.1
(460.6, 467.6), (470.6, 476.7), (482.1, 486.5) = 0.04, 22.2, 23.6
